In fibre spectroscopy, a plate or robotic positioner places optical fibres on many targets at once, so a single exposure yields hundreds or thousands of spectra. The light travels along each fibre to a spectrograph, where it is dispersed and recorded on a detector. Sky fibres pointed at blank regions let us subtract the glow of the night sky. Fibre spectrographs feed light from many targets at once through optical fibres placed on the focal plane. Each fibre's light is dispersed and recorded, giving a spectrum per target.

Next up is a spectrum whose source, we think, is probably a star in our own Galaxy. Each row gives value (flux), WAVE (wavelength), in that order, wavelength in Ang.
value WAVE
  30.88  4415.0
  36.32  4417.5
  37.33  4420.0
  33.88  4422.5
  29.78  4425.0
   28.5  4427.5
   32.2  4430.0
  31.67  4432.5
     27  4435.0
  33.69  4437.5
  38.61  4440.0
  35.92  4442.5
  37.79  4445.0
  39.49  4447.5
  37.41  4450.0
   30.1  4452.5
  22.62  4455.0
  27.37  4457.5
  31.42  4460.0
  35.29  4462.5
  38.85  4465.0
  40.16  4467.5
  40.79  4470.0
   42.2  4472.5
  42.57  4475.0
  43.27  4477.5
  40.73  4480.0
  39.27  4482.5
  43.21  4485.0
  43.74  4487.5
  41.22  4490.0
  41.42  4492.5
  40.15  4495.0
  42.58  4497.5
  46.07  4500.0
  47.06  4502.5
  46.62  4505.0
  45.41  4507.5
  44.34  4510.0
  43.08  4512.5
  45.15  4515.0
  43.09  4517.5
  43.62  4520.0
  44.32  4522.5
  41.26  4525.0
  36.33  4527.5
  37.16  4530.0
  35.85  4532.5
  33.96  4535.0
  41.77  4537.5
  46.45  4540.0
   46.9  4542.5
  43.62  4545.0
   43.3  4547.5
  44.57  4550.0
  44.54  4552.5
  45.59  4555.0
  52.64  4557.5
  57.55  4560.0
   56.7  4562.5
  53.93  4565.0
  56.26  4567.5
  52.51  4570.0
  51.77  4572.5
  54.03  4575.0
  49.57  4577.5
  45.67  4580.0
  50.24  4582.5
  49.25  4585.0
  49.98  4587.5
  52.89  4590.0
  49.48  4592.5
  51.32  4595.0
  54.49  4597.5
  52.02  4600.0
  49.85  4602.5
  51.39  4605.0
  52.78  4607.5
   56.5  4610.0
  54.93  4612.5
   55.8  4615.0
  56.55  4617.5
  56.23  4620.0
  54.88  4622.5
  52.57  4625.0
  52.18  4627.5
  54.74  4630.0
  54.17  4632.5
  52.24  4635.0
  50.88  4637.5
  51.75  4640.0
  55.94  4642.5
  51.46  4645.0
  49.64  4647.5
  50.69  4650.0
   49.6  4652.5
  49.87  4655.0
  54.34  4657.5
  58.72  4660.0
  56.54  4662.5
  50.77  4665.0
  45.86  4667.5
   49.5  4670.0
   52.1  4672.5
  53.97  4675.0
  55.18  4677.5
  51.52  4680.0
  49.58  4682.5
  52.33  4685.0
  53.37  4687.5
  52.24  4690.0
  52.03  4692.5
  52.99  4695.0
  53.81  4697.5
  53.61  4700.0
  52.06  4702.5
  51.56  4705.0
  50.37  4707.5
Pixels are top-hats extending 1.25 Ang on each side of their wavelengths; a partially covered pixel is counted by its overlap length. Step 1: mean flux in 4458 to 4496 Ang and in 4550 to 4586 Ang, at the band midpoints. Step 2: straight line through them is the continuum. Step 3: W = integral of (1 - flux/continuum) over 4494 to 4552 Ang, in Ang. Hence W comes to 3.6 Ang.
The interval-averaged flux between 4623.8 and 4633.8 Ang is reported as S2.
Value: 53.4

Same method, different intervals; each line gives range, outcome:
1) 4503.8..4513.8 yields 44.9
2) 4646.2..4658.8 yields 50.9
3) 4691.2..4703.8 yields 52.9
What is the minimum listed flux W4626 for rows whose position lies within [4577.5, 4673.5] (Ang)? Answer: 45.67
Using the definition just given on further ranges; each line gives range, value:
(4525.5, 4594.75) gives 33.96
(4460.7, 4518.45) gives 35.29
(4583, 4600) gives 49.25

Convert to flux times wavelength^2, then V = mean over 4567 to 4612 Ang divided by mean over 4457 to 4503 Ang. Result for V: 1.3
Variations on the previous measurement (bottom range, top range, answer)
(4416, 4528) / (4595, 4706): 1.48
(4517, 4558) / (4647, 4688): 1.30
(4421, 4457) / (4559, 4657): 1.74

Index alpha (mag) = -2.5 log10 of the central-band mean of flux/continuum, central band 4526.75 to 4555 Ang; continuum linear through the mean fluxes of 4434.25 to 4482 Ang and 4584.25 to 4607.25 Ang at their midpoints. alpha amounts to 0.094 mag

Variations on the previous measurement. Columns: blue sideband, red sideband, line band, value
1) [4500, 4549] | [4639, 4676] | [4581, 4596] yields -0.07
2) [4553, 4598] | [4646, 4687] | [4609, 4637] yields -0.05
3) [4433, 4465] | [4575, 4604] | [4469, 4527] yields -0.10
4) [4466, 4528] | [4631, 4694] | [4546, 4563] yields -0.06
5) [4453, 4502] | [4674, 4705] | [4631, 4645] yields -0.07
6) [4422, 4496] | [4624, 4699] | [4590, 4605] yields -0.09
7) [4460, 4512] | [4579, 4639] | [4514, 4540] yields 0.13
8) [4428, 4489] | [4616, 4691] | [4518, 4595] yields -0.06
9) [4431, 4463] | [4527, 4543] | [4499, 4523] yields -0.19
